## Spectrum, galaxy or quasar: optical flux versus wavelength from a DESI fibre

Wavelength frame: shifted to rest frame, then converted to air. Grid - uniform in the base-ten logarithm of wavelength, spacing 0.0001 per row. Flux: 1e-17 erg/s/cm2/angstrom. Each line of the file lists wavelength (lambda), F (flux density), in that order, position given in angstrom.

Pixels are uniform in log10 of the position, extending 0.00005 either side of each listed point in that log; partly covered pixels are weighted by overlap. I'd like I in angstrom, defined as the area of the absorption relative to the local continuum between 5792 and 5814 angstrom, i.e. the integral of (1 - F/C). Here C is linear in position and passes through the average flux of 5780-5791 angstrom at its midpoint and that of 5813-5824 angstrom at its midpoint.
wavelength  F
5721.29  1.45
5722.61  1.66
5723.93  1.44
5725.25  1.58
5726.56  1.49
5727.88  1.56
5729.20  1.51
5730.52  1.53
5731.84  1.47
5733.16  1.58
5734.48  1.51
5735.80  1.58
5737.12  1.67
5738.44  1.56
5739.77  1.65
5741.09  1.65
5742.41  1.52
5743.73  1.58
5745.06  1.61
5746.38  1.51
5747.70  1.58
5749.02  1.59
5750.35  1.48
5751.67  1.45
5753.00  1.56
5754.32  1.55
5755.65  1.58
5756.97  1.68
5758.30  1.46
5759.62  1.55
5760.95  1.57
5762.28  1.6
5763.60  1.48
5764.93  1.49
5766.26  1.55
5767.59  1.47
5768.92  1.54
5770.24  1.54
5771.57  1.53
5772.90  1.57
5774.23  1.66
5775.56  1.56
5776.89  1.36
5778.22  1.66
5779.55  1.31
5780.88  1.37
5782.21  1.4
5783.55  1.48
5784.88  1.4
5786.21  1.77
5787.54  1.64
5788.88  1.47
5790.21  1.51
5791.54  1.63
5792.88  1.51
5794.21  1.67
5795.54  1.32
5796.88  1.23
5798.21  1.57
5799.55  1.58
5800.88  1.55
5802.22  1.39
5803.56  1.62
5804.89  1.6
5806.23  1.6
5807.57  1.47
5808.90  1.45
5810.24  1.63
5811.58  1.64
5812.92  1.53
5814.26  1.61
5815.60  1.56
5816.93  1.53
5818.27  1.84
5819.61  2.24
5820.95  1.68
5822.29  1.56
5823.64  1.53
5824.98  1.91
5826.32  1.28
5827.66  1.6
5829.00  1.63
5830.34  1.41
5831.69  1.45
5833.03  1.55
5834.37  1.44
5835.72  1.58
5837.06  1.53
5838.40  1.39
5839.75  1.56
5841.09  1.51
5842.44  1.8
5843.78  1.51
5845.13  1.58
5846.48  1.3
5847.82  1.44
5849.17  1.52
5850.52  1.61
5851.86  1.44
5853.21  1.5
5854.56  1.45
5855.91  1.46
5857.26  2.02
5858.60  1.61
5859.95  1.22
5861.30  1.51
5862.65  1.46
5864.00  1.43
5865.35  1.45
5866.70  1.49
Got 1.0 angstrom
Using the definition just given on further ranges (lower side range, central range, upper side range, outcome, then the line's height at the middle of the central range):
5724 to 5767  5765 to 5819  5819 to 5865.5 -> 0.58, 1.55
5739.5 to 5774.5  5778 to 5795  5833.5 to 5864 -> 0.25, 1.54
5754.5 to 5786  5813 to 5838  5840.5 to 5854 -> -1.38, 1.52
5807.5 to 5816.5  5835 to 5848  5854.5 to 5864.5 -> 0.15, 1.54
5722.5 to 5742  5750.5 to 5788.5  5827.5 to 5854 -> 0.43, 1.54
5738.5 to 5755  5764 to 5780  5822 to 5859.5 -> 0.33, 1.55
